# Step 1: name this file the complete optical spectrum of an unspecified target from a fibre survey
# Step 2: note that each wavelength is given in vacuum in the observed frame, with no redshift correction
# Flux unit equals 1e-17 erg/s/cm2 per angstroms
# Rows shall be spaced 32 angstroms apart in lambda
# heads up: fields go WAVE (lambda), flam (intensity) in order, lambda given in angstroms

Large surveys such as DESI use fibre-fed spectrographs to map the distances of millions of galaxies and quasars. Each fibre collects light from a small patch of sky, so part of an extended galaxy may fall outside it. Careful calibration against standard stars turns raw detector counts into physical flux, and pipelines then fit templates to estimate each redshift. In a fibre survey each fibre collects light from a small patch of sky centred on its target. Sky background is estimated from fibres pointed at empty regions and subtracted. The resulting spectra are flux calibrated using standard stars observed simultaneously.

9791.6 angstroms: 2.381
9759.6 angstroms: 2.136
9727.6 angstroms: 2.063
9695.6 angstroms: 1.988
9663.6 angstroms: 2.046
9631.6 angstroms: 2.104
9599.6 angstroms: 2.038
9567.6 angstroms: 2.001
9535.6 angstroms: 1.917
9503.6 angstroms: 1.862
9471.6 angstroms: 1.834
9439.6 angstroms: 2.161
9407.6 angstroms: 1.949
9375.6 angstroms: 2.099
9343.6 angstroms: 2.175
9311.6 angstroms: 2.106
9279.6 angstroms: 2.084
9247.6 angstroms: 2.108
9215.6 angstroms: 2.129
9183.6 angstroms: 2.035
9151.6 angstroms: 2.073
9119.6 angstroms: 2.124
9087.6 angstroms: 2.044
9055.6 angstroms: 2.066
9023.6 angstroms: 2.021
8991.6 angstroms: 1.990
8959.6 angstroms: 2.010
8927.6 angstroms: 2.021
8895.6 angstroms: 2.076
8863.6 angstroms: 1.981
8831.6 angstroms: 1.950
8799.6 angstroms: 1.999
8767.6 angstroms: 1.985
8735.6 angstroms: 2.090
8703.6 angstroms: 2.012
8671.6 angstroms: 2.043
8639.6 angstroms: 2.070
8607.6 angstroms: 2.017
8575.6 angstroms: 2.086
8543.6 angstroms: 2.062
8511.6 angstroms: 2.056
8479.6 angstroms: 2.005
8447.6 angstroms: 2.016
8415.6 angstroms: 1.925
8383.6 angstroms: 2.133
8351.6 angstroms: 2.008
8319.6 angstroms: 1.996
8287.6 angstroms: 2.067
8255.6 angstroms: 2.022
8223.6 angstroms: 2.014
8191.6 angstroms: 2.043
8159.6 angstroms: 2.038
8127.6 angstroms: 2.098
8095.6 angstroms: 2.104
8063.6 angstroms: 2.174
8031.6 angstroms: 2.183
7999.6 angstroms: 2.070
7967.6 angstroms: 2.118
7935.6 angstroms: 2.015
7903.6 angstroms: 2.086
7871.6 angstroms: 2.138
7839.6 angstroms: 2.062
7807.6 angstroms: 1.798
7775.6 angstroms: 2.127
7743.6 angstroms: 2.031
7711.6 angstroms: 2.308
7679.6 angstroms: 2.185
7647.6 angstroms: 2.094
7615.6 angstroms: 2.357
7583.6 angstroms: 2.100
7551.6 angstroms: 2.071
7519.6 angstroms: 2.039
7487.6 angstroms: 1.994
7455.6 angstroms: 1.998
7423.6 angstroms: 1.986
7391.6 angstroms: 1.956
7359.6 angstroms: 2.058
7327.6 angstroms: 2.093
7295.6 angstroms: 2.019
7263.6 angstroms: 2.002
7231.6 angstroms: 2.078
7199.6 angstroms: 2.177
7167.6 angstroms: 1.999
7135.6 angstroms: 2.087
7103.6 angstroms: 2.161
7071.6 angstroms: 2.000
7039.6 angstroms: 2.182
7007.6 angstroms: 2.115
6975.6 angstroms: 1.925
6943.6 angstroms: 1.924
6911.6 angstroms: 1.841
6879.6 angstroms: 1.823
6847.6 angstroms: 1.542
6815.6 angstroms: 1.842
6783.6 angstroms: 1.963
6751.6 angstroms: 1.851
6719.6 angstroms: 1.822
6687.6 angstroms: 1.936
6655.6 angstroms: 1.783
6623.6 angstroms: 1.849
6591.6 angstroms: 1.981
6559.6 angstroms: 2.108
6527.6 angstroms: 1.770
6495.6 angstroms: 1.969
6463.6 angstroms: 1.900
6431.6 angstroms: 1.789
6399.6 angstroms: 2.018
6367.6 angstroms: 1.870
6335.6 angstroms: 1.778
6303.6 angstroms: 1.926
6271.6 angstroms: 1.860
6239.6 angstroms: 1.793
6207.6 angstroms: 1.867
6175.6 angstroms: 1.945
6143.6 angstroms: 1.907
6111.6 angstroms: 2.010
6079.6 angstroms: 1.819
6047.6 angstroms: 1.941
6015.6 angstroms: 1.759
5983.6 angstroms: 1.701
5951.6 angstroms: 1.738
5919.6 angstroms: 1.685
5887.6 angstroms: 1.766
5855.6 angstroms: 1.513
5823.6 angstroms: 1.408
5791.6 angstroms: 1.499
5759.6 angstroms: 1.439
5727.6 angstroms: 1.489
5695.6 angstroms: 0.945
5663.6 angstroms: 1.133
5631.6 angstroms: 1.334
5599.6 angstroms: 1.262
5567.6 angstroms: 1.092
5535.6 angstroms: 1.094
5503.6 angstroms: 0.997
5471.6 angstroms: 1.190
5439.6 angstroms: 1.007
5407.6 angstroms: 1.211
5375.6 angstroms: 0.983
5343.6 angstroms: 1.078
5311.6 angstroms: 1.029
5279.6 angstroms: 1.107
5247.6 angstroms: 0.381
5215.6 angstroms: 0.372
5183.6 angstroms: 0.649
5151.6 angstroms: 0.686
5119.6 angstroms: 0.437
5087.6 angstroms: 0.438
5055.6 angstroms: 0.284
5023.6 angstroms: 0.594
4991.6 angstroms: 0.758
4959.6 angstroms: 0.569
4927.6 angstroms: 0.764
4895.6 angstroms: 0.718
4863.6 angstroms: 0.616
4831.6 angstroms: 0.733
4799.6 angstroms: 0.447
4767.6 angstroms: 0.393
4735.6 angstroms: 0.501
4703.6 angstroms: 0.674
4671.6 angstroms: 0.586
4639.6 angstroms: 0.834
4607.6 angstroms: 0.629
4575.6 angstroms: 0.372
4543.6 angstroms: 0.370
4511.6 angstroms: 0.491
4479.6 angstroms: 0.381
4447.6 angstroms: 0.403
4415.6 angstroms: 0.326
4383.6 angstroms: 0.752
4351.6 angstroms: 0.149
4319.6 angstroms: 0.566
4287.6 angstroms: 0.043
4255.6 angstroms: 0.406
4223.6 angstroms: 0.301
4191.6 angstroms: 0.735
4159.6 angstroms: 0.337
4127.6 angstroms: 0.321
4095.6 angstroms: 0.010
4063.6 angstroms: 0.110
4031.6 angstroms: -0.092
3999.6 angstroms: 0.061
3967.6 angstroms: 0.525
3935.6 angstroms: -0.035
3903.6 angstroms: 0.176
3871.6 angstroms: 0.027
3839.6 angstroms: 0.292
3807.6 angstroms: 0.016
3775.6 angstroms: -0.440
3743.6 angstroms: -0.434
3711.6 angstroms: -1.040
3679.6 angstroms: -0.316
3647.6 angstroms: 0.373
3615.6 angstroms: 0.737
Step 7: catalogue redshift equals 0.325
